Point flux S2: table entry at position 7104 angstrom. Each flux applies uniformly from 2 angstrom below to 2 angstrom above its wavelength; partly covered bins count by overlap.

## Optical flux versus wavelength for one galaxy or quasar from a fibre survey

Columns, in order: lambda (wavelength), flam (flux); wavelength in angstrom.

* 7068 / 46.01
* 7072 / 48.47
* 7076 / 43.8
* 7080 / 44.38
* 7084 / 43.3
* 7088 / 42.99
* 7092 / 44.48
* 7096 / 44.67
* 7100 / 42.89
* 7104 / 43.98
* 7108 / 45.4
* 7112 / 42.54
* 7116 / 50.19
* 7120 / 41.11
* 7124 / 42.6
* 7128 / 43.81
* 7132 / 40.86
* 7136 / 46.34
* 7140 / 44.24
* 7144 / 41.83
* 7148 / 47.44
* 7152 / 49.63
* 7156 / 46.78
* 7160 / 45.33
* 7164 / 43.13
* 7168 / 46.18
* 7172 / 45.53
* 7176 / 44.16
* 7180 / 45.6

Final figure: 43.98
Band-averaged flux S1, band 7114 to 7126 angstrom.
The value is 44.6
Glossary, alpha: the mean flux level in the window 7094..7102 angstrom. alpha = 43.8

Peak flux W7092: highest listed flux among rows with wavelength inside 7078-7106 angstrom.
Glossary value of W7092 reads 44.67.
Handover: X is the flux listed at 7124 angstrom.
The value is 42.6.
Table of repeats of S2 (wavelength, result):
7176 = 44.16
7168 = 46.18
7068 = 46.01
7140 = 44.24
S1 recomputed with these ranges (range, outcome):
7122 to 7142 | 43.6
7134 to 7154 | 45.9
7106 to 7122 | 44.8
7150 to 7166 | 46.2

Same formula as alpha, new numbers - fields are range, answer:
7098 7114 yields 43.7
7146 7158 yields 47.9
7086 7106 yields 43.8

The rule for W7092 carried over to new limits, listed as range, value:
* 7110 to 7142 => 50.19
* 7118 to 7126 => 42.6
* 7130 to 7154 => 49.63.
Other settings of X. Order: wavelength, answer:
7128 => 43.81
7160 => 45.33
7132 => 40.86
